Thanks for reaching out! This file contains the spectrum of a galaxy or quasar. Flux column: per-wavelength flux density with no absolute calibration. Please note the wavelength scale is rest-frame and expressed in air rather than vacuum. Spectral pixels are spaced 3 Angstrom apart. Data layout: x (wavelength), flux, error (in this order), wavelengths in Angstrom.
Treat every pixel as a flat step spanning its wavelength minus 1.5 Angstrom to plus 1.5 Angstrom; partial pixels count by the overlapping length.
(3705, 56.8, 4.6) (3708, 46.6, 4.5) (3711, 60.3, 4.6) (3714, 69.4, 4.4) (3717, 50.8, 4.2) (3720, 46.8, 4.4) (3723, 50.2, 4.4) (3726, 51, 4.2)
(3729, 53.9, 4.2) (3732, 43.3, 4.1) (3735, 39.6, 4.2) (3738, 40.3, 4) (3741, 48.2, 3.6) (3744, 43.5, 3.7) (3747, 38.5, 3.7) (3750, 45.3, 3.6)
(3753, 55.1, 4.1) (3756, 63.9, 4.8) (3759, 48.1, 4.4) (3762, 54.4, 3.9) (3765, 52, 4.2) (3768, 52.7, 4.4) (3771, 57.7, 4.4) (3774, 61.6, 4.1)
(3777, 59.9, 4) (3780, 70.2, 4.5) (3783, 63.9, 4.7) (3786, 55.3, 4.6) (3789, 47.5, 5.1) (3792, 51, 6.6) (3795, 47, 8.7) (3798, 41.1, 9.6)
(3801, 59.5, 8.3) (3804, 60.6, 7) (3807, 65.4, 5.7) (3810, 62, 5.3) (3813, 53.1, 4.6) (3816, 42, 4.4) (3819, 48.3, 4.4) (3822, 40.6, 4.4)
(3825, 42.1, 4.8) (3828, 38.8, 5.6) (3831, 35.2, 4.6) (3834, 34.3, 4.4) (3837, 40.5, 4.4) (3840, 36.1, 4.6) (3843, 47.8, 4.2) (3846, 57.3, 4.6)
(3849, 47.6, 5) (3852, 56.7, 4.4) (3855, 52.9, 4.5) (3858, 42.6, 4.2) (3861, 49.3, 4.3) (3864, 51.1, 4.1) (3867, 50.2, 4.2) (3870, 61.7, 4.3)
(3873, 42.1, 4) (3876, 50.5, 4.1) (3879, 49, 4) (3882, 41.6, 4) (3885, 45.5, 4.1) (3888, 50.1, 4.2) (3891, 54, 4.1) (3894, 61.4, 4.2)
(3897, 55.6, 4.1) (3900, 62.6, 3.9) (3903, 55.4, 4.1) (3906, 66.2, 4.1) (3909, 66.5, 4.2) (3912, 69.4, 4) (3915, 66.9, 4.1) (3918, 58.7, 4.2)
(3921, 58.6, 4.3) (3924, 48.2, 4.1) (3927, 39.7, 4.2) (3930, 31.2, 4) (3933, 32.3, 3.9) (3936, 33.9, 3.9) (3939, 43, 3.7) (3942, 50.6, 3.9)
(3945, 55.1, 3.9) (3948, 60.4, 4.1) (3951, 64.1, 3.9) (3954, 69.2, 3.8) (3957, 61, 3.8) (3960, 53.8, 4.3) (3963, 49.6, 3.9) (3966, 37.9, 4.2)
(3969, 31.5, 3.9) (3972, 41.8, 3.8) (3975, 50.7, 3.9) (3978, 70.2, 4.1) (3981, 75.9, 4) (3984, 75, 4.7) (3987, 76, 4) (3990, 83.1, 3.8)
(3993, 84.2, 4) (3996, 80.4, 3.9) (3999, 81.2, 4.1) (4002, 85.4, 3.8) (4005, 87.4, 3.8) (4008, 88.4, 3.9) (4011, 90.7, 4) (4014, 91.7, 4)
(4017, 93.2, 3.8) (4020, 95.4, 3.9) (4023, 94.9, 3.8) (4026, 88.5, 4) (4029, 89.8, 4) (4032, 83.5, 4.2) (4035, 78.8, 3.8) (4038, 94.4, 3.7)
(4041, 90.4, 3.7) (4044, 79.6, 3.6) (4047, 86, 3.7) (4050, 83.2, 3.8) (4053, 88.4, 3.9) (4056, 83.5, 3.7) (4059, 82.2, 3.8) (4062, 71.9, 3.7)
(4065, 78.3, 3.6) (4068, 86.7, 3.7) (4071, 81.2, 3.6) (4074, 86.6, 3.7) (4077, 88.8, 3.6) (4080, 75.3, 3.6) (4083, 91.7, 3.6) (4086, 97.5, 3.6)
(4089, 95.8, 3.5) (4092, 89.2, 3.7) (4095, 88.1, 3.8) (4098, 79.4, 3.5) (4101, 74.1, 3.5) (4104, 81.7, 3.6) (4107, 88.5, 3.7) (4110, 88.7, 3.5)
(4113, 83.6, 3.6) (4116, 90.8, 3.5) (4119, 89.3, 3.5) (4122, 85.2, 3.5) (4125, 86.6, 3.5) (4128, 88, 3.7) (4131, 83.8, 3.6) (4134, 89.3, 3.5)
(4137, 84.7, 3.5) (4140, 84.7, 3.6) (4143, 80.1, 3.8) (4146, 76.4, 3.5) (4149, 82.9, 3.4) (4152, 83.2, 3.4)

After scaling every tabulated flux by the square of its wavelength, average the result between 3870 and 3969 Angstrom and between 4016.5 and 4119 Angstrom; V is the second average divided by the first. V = 1.8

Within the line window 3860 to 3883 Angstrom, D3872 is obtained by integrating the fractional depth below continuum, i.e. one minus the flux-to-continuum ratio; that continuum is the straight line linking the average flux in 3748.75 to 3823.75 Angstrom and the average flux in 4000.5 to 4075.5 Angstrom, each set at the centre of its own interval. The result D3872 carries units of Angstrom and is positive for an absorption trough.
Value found 5.5 Angstrom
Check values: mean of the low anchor 54.3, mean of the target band 49.6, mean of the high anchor 86.4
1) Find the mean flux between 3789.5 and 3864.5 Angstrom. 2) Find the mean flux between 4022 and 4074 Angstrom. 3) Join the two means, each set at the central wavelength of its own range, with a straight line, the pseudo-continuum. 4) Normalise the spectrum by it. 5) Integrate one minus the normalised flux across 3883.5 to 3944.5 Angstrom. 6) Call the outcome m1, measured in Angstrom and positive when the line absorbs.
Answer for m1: 9.39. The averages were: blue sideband 48.1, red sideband 84.7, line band 52.5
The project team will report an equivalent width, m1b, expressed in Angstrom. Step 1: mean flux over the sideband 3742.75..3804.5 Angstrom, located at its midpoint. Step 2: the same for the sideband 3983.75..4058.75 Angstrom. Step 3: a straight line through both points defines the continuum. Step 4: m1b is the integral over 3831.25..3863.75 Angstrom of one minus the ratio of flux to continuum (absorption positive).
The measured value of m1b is 8.8 Angstrom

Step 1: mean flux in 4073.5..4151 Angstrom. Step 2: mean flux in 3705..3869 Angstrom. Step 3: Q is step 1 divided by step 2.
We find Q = 1.70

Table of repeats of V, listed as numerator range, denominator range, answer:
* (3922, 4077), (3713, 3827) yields 1.56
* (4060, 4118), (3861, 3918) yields 1.70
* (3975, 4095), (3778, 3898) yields 1.88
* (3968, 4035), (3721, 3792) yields 1.74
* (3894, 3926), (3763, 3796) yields 1.15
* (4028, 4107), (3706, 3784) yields 1.90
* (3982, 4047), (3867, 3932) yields 1.70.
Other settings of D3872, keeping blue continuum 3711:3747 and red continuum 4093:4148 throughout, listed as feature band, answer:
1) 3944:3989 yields 7.75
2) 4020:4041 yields -3.46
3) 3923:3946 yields 8.96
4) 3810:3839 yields 7.50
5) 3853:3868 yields 2.82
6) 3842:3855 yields 1.57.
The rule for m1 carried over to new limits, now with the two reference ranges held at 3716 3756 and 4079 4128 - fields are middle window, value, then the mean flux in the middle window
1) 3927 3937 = 5.1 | 33.5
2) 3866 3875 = 1.5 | 51.4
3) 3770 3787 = -3.3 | 61.7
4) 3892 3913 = 1.0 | 62.1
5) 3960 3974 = 5.8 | 42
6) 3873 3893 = 4.7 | 48.3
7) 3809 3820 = 0.9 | 51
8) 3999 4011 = -1.7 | 86.8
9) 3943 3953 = 1.5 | 59.9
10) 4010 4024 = -2.8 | 93.2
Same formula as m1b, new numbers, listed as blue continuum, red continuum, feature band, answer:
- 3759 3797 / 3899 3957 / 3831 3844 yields 3.8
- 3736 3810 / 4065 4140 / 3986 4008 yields -2.1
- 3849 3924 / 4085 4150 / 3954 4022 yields -3.3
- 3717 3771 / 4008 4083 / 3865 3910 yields 8.6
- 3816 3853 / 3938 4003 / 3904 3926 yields -2.7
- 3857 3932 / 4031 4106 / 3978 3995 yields -2.0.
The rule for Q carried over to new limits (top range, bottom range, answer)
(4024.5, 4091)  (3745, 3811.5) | 1.55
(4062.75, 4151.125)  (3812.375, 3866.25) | 1.88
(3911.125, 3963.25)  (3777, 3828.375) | 0.99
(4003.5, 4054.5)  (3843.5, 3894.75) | 1.75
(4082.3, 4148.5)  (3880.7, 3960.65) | 1.60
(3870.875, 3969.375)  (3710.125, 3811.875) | 0.98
